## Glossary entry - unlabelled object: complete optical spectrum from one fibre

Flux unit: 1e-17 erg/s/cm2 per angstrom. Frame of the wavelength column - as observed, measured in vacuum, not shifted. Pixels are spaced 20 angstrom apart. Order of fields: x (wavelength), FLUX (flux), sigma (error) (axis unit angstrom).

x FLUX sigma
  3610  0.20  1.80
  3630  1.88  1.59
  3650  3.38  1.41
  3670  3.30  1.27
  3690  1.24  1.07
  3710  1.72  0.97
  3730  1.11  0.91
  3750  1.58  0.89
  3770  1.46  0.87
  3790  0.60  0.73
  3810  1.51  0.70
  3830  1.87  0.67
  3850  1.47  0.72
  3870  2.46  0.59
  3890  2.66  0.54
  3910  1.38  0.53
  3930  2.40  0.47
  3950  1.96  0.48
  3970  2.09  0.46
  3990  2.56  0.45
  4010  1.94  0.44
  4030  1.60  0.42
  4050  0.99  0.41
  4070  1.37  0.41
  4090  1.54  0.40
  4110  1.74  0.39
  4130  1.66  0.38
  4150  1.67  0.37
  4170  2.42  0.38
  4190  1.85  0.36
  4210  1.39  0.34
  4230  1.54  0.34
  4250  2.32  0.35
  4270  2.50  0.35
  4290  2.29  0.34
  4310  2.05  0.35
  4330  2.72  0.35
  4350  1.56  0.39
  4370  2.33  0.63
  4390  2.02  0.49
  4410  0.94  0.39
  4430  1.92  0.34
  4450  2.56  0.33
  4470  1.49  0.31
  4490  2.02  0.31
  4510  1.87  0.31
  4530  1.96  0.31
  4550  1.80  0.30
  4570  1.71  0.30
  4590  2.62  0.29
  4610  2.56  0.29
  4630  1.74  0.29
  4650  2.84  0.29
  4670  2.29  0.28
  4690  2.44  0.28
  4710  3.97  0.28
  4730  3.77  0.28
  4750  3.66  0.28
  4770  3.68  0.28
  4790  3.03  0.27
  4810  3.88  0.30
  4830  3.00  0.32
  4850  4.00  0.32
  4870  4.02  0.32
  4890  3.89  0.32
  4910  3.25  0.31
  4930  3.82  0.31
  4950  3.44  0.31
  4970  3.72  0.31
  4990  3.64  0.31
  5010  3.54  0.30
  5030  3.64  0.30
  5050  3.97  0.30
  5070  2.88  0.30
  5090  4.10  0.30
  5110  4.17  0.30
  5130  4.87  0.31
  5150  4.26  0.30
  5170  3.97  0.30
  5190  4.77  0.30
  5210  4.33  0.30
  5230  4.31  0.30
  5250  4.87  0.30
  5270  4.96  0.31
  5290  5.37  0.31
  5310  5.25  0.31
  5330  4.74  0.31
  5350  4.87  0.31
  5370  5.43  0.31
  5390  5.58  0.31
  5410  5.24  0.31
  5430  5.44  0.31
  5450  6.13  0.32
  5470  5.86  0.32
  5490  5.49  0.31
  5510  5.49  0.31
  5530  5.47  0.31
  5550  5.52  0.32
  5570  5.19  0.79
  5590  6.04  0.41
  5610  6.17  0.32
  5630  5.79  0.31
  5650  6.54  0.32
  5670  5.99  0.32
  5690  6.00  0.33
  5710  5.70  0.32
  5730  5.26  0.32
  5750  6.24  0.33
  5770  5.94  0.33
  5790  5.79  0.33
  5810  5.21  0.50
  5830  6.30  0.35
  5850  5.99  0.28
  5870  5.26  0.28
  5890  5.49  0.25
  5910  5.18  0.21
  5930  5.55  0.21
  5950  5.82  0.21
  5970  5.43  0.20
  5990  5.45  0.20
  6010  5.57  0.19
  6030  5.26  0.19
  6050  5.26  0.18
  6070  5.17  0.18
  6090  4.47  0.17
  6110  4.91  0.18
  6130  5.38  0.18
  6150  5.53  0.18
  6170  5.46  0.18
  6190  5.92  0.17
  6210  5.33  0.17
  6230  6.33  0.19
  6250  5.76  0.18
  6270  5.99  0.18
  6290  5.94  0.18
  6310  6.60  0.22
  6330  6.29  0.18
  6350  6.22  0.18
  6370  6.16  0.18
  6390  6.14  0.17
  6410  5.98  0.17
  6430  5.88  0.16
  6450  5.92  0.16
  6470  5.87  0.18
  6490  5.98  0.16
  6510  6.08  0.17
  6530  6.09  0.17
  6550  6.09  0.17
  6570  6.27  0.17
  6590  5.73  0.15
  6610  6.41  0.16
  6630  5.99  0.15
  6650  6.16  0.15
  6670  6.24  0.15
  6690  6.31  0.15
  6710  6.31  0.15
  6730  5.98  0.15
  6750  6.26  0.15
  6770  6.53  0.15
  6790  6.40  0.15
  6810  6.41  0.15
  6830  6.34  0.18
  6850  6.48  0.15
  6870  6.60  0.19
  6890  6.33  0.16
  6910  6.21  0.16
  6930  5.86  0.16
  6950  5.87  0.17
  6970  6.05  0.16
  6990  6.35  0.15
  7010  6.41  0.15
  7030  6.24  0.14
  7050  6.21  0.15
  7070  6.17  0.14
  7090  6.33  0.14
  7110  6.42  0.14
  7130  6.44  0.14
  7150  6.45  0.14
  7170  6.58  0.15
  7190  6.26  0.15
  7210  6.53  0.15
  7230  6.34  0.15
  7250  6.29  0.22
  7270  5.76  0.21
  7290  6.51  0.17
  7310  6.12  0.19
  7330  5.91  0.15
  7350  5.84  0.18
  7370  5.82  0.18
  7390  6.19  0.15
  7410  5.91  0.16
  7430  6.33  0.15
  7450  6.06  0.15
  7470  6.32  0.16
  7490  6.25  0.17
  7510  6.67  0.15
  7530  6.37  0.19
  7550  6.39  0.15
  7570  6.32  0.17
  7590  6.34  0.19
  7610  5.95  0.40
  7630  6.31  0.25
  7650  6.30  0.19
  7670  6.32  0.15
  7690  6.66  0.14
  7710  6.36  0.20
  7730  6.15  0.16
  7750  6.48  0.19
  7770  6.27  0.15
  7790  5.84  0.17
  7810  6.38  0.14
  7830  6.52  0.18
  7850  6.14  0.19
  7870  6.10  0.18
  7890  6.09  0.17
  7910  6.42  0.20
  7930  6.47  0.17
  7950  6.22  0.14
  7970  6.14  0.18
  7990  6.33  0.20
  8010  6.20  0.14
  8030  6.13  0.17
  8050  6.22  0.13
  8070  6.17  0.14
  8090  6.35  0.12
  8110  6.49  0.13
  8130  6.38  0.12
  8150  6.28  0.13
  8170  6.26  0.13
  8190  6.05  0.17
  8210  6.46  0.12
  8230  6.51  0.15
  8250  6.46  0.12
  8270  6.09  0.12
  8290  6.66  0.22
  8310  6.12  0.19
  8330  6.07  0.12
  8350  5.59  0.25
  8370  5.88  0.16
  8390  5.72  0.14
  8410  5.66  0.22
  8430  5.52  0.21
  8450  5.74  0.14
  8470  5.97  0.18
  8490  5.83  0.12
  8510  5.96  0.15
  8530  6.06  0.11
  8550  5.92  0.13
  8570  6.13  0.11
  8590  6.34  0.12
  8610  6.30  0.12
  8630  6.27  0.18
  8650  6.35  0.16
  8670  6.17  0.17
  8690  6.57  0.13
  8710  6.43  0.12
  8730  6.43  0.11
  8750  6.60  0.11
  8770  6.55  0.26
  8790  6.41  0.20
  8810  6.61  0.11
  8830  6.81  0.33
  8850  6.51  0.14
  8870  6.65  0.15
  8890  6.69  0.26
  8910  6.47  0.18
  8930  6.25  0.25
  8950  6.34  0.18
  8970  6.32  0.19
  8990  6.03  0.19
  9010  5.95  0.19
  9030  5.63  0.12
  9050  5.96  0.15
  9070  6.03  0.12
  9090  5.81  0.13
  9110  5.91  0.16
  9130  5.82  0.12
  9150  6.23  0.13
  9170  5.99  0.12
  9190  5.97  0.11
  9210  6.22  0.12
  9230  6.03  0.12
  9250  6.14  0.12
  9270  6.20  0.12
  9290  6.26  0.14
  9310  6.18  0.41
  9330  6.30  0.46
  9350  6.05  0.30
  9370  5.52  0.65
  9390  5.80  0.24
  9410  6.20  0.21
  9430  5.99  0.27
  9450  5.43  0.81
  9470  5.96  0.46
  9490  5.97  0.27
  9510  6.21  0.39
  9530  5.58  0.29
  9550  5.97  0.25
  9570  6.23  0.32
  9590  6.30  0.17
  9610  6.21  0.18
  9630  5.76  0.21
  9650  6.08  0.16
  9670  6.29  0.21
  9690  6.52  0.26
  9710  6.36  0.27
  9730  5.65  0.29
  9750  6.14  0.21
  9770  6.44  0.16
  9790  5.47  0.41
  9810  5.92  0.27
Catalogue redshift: 0.18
